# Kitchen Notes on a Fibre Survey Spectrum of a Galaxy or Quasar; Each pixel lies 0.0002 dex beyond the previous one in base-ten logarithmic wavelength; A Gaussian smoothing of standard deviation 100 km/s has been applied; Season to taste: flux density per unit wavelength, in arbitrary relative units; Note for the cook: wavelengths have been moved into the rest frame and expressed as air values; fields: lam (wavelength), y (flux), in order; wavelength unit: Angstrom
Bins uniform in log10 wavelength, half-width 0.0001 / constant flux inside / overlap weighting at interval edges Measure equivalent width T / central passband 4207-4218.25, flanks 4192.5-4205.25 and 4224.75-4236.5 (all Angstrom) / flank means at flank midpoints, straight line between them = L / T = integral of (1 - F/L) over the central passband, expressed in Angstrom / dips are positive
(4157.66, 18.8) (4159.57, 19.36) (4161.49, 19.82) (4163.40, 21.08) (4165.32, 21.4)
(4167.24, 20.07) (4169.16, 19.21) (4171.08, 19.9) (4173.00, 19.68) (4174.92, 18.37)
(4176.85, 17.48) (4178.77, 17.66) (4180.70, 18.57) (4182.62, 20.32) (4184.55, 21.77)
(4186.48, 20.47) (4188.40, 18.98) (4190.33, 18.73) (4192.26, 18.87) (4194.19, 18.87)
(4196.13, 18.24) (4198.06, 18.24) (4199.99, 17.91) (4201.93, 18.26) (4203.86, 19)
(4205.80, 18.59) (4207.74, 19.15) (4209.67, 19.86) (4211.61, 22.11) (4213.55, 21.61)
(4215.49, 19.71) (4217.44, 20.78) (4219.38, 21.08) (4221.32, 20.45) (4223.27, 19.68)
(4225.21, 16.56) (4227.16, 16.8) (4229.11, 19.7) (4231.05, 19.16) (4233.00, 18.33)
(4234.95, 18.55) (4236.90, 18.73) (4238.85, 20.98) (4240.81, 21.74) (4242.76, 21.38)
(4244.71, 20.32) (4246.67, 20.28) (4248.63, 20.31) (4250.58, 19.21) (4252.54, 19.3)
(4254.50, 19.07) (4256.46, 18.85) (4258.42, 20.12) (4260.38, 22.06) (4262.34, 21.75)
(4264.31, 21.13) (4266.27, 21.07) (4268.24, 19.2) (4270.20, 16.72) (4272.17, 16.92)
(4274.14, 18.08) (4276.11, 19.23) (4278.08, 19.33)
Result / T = -1.3 Angstrom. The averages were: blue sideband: 18.4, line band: 20.6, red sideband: 18.3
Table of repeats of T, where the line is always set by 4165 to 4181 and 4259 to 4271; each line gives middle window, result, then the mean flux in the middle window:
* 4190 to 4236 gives 1.1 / 19.2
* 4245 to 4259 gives 0.4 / 19.6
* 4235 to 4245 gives -0.2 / 20.5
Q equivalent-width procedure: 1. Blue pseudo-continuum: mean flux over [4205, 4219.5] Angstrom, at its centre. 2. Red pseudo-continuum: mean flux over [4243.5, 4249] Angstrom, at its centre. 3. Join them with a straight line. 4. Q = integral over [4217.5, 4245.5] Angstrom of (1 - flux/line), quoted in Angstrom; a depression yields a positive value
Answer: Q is 1.1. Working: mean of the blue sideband 20.3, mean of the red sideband 20.3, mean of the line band 19.6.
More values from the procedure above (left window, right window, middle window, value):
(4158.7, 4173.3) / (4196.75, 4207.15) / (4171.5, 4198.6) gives 0.2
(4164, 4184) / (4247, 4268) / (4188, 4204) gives 0.9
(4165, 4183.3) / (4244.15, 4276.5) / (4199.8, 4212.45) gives 0.0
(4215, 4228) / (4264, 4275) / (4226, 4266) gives -1.9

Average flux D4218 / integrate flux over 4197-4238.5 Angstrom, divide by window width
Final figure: 19.3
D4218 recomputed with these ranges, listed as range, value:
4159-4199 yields 19.4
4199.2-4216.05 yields 19.6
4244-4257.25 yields 19.6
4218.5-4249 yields 19.6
